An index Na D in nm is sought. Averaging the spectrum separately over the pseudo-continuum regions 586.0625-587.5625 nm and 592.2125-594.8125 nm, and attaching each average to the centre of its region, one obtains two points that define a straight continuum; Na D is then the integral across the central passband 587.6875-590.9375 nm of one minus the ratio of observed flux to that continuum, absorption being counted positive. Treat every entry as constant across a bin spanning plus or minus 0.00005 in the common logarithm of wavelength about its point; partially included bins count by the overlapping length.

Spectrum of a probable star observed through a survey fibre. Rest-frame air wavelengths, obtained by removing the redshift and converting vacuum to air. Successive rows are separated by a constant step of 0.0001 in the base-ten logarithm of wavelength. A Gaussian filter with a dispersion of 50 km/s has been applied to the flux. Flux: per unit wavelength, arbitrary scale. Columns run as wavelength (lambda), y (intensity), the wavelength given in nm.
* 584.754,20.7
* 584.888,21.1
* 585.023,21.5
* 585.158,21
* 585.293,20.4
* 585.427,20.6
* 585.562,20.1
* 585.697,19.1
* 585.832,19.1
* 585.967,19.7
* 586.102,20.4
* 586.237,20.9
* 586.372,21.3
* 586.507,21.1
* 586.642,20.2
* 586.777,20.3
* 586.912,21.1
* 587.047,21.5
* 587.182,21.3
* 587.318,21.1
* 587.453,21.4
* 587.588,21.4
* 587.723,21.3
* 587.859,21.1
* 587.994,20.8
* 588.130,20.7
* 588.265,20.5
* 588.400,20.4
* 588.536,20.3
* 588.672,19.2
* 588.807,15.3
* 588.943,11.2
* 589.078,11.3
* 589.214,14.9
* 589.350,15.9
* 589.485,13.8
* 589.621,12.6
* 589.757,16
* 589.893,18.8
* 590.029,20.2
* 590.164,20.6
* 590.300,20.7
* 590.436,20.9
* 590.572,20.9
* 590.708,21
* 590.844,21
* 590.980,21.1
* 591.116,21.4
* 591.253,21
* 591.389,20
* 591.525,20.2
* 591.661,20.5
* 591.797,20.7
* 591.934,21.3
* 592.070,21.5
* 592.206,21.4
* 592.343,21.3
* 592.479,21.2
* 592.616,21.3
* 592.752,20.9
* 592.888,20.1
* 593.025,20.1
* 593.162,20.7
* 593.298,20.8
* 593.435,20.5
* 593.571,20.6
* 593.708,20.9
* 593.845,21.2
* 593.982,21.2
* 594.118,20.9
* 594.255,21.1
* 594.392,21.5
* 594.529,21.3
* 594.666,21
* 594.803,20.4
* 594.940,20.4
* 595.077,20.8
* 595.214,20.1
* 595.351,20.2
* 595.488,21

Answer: 0.413 nm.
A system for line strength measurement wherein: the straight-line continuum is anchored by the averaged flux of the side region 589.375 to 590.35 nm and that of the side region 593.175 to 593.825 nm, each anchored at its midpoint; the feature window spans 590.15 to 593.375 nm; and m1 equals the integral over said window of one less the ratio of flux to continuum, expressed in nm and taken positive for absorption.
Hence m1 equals -0.29 nm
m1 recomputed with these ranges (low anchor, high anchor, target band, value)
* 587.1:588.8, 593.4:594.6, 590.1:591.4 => -0.006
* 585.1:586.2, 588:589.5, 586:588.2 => -0.283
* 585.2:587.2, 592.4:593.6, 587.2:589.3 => 0.182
